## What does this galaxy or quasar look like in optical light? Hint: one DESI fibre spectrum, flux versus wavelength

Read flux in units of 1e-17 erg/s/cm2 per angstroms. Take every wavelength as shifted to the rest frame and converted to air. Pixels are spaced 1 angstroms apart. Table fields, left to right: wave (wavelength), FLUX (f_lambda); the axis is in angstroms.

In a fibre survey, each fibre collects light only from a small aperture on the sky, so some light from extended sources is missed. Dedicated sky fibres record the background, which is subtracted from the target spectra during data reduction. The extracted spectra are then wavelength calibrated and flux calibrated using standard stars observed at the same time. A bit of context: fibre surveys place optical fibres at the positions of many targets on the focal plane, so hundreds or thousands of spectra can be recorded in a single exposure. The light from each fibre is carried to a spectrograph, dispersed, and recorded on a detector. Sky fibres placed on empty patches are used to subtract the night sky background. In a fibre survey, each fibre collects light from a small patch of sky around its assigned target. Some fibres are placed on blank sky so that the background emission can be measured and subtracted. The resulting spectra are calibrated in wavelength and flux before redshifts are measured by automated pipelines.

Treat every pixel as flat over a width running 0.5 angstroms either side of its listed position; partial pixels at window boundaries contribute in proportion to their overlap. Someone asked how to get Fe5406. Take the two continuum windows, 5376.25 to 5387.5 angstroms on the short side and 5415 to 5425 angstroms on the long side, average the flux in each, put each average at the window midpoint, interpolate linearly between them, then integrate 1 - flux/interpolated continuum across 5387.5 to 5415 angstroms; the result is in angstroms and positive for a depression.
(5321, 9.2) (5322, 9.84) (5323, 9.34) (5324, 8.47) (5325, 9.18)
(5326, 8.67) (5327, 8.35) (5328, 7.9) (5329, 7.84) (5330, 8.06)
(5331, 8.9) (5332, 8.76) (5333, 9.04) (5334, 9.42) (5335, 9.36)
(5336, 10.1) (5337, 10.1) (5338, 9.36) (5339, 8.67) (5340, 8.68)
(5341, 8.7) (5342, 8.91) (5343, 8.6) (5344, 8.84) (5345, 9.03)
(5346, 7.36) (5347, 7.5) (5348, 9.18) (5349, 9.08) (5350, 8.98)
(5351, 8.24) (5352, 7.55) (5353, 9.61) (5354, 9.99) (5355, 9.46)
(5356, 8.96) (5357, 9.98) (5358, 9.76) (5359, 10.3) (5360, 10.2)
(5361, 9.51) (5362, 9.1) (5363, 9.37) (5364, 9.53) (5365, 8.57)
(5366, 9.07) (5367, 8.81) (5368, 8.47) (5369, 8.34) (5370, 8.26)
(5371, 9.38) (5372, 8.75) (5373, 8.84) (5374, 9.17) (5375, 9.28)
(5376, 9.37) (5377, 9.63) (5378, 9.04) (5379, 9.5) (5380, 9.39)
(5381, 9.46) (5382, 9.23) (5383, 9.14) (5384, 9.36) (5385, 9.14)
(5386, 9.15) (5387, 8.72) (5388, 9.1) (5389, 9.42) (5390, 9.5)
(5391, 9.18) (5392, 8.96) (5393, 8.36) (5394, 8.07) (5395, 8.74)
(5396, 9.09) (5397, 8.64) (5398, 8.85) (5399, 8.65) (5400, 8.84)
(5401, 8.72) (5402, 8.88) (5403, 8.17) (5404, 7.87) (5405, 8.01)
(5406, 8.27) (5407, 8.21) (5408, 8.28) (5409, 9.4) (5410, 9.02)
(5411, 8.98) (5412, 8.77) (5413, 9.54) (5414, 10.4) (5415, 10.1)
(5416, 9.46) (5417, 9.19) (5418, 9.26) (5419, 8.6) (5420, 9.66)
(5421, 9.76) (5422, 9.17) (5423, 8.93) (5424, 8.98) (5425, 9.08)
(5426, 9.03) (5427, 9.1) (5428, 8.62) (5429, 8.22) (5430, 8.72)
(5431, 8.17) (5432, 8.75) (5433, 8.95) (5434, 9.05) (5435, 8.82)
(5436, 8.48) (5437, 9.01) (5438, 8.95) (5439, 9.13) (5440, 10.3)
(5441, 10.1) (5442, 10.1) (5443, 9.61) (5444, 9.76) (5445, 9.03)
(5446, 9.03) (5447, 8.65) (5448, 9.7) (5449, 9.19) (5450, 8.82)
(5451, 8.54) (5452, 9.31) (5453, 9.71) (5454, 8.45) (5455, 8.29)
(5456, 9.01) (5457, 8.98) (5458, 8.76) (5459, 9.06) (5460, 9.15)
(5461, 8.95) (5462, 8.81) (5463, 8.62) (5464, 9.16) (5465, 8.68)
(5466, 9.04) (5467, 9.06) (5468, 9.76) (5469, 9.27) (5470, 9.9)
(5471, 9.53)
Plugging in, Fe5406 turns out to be 1.25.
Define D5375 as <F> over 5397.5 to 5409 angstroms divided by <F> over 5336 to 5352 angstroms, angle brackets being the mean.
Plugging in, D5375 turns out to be 0.97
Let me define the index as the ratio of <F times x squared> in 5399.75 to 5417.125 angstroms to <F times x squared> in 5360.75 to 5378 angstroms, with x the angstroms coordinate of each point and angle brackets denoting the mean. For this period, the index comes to 1.00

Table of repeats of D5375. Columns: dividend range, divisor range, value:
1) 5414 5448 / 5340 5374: 1.02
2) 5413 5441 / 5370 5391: 0.99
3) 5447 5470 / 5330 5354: 1.02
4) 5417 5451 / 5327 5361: 1.01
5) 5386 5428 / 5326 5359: 1.01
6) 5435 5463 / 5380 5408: 1.04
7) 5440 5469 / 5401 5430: 1.02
